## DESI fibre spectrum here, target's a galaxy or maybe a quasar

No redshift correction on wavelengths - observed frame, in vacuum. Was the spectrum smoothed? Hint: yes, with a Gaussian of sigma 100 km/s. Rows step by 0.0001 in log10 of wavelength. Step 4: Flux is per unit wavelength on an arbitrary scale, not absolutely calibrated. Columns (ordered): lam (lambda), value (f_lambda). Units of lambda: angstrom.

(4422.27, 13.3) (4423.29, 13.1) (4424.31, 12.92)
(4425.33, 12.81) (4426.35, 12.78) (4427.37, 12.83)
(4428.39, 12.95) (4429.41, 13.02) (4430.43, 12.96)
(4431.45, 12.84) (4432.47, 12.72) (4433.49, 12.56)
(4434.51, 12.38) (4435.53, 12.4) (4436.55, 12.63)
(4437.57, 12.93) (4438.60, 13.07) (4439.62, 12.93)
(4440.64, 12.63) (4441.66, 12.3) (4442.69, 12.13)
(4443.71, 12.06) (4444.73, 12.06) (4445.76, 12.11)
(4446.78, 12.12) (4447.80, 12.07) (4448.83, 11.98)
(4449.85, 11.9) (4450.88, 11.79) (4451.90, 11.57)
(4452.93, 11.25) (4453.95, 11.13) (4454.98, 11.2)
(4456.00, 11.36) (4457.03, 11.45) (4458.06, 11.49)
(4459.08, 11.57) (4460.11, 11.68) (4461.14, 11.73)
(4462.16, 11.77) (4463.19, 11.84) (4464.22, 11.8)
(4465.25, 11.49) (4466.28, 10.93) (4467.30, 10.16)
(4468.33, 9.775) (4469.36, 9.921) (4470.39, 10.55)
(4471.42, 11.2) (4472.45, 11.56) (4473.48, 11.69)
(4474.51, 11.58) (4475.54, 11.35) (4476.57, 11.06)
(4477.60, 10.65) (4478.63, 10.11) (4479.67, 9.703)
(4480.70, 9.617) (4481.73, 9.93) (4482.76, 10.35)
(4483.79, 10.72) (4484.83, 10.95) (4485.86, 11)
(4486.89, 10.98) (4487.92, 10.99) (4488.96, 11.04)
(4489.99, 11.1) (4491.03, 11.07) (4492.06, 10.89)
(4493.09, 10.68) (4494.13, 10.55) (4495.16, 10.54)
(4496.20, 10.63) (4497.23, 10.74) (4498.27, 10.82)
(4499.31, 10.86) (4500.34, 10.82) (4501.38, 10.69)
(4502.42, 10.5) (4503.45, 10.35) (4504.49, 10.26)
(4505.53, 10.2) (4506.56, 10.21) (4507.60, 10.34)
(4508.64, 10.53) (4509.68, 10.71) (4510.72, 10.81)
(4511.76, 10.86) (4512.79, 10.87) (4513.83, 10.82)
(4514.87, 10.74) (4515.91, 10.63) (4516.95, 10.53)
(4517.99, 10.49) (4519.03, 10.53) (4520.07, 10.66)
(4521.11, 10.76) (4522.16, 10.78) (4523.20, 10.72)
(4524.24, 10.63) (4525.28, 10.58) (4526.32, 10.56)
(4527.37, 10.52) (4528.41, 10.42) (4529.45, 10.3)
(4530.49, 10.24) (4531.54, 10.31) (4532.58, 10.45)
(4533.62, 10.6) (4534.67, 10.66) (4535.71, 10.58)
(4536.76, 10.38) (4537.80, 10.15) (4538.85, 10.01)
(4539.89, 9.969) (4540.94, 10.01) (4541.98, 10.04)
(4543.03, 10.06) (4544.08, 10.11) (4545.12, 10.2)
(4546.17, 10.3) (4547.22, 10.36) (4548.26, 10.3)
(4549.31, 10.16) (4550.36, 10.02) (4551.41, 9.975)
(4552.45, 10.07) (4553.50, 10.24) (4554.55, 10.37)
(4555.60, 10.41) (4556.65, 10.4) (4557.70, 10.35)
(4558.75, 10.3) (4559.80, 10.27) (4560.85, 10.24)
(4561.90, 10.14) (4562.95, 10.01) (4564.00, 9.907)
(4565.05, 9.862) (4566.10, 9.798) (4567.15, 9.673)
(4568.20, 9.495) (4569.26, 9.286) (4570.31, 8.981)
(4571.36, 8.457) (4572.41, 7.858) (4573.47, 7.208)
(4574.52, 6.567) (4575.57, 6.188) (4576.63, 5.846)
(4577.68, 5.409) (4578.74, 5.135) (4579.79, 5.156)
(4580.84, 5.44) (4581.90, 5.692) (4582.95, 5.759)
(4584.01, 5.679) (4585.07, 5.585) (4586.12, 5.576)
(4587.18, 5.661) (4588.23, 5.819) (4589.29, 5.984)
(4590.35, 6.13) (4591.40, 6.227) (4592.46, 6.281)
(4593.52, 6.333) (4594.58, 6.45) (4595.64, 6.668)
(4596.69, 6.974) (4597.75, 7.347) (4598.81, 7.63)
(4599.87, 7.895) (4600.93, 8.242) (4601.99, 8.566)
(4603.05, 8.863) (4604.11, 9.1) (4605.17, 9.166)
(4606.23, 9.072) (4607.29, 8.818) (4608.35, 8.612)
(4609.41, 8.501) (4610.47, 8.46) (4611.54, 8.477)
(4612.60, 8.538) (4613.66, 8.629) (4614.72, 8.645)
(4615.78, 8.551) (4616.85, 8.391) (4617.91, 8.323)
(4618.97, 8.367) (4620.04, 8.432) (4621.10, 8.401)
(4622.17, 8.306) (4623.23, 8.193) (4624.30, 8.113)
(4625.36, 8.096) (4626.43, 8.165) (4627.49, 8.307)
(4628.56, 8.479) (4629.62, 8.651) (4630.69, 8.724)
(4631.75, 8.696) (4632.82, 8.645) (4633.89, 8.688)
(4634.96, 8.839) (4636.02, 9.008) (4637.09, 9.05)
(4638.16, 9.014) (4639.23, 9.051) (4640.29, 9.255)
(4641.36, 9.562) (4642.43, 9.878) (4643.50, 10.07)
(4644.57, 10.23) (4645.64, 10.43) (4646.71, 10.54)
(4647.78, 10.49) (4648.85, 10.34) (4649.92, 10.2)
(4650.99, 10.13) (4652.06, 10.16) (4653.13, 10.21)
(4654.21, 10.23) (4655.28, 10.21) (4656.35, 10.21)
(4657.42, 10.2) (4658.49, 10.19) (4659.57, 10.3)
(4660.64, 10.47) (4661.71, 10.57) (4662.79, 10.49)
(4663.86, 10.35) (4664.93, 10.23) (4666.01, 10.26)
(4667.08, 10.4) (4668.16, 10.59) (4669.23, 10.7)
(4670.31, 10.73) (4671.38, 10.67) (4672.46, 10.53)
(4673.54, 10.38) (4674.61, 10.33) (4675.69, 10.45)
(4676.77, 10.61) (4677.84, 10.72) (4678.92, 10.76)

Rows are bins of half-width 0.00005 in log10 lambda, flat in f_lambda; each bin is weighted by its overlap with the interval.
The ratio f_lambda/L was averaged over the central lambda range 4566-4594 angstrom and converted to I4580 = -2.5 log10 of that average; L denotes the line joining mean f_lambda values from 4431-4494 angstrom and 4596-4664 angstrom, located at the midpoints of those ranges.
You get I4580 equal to 0.42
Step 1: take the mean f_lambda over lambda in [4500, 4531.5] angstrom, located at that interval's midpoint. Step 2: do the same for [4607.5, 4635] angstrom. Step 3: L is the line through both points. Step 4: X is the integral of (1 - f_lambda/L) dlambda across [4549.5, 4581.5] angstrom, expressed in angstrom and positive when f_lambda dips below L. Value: 2.8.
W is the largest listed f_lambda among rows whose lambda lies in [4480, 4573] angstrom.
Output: 11.1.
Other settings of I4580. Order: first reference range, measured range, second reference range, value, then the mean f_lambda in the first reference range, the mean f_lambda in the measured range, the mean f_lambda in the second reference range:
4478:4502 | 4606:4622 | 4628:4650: 0.130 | 10.6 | 8.53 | 9.4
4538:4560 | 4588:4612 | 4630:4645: 0.245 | 10.2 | 7.65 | 9.18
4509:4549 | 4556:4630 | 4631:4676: 0.278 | 10.5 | 7.92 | 10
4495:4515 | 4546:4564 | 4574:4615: -0.185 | 10.6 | 10.2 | 7.05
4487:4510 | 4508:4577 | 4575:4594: -0.231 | 10.7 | 10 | 5.77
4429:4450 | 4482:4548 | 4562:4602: -0.102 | 12.5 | 10.6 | 7.14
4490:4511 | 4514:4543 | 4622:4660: -0.007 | 10.6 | 10.4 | 9.42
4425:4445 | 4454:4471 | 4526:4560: 0.083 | 12.7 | 11.2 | 10.3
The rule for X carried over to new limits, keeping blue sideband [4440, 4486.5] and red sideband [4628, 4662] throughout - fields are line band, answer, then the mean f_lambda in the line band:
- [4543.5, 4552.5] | 0.3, 10.2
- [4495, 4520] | 0.7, 10.6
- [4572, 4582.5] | 4.4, 6.03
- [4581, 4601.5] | 7.6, 6.4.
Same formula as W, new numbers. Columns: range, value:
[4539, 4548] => 10.36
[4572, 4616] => 9.166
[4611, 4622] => 8.645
